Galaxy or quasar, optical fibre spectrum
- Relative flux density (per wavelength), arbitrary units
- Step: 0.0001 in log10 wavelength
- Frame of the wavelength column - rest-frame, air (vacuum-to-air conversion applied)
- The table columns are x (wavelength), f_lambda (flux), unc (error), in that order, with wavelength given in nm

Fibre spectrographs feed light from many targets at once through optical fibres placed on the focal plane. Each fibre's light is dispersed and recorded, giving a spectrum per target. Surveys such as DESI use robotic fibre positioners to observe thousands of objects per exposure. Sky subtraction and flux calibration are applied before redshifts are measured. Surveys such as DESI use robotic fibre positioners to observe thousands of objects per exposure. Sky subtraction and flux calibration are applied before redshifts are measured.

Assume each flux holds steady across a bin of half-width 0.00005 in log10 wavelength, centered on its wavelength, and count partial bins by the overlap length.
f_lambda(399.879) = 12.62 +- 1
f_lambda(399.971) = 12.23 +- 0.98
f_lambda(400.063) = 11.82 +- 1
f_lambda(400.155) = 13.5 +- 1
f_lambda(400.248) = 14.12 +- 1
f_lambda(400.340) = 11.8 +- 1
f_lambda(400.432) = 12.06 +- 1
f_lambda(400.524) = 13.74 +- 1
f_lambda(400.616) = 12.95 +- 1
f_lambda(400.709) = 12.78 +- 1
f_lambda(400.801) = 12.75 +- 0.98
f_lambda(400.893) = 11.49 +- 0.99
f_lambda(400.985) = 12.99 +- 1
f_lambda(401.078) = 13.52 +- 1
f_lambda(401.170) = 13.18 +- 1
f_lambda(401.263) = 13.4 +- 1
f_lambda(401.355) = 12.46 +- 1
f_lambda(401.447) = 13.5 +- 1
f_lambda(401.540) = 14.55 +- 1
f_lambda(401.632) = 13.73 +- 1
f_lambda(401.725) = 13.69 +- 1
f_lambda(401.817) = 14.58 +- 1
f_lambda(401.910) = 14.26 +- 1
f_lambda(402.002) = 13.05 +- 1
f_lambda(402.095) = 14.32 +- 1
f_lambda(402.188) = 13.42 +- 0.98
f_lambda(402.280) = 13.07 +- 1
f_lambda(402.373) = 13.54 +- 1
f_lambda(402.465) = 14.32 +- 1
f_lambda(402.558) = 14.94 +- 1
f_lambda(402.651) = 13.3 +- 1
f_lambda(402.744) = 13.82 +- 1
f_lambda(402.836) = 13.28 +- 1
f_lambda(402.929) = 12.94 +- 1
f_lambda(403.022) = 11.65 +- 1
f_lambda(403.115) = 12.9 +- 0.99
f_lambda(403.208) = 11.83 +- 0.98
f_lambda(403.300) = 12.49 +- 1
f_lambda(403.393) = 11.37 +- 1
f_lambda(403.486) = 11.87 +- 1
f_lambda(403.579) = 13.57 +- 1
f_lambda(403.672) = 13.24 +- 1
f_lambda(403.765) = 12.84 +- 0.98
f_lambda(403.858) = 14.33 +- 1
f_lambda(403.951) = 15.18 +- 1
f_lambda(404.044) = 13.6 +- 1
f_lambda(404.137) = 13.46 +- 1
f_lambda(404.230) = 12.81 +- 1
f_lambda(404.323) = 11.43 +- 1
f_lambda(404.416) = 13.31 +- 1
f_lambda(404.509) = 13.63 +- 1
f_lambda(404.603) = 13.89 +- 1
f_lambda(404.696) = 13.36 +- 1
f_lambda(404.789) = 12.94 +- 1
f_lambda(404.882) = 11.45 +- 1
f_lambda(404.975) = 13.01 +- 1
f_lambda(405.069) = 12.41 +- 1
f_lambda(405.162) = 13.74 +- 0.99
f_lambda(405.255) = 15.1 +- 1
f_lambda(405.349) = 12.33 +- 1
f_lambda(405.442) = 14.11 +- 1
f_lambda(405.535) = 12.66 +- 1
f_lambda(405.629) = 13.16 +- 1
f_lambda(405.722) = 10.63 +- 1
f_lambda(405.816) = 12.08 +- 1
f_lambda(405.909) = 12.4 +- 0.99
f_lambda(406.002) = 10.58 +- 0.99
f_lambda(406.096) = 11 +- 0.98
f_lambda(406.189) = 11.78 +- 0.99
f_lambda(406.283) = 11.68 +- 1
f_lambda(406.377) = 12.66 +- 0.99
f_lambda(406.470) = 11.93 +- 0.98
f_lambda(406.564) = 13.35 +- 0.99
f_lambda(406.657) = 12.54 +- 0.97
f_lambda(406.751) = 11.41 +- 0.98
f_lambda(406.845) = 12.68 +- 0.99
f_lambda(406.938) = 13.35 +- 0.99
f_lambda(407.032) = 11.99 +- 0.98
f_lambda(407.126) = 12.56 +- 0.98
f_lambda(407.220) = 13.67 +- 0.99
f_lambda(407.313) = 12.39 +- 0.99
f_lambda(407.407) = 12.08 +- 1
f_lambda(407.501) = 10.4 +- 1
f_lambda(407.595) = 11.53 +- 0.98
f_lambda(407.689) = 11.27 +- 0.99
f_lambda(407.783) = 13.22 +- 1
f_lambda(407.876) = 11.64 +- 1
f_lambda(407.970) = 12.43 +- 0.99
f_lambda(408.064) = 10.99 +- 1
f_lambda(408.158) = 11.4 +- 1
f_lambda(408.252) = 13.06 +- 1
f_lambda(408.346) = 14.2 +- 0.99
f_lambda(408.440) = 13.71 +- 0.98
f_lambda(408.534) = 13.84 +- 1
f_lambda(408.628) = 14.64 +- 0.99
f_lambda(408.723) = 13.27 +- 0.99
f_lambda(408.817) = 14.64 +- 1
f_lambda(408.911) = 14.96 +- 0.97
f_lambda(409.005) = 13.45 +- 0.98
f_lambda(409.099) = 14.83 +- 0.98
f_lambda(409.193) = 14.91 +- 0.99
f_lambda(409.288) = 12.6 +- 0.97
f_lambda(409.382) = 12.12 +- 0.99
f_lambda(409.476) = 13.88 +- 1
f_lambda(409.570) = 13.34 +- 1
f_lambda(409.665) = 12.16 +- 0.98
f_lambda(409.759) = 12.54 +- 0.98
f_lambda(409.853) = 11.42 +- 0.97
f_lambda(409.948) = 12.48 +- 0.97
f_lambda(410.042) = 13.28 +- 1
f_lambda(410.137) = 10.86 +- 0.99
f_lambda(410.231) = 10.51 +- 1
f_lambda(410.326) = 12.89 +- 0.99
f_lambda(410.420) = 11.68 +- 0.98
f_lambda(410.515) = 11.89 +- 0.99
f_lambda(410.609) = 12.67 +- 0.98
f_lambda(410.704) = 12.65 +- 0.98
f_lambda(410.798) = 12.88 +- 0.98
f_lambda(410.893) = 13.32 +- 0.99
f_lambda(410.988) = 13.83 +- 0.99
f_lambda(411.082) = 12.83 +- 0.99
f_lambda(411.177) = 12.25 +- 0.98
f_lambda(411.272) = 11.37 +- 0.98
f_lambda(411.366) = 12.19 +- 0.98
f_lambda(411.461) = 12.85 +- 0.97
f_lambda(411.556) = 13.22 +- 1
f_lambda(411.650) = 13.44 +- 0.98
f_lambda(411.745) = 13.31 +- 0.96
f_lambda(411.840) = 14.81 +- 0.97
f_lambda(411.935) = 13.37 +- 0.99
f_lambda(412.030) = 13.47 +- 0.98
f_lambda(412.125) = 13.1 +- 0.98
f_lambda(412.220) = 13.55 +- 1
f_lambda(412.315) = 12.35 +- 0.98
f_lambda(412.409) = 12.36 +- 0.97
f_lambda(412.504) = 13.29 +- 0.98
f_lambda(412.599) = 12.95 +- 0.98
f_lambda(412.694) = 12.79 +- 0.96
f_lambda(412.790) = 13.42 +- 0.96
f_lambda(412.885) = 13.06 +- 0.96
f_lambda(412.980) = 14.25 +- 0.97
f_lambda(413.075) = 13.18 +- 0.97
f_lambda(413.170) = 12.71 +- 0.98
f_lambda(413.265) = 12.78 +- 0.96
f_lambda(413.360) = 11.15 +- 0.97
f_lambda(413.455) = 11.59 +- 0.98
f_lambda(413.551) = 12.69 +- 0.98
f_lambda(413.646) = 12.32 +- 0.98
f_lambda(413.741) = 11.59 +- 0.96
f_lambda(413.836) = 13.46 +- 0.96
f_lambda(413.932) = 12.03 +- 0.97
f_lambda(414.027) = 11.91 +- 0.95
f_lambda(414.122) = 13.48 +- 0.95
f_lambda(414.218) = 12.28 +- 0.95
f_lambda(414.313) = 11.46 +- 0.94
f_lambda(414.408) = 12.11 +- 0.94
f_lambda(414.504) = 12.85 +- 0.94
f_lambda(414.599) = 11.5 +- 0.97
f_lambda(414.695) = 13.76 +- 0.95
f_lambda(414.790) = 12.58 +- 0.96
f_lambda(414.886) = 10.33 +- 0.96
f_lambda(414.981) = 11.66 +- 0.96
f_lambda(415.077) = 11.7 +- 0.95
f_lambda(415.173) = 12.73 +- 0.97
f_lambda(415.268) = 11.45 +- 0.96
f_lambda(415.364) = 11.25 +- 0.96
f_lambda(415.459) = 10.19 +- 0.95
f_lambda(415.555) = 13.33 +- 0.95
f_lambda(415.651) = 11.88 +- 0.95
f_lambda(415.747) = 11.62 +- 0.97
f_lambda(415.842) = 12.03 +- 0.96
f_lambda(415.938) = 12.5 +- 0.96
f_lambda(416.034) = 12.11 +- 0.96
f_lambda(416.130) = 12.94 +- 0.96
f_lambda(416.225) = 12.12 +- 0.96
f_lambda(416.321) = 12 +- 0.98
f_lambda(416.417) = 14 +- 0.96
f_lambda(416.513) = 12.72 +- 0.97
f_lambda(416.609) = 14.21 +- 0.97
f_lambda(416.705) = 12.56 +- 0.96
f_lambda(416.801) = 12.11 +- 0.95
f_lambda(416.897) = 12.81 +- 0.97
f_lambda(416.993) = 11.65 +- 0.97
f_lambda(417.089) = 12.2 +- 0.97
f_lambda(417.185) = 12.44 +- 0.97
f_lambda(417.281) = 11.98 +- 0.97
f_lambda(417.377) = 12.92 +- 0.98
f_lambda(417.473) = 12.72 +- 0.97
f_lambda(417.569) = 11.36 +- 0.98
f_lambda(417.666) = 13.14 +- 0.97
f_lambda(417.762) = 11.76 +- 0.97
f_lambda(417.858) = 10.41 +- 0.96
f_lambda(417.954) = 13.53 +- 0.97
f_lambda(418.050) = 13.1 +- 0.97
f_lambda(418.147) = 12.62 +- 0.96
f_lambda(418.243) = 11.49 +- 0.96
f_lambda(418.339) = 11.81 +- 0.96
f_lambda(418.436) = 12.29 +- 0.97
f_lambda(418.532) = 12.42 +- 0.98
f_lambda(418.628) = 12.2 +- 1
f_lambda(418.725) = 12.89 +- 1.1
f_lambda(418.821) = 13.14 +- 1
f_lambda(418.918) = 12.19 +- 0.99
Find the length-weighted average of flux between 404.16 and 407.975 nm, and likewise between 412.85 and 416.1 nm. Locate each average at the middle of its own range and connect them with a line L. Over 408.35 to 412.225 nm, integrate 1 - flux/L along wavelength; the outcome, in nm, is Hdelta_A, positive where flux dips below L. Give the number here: -0.22 nm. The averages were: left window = 12.5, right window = 12.2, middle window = 13.1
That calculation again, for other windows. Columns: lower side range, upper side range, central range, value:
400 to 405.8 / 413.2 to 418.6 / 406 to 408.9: 0.07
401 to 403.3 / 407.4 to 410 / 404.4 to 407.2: 0.12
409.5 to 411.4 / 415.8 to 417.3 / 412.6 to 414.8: -0.02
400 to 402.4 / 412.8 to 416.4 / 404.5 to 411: 0.04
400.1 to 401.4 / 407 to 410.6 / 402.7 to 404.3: -0.02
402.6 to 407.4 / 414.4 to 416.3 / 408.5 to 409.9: -0.12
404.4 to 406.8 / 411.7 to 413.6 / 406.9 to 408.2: 0.06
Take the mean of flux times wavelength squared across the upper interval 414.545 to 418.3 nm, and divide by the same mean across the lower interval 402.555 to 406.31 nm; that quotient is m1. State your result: 1.01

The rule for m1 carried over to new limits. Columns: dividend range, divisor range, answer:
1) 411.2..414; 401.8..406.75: 1.03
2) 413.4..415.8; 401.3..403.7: 0.96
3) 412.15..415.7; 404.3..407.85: 1.03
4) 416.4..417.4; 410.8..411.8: 1.01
